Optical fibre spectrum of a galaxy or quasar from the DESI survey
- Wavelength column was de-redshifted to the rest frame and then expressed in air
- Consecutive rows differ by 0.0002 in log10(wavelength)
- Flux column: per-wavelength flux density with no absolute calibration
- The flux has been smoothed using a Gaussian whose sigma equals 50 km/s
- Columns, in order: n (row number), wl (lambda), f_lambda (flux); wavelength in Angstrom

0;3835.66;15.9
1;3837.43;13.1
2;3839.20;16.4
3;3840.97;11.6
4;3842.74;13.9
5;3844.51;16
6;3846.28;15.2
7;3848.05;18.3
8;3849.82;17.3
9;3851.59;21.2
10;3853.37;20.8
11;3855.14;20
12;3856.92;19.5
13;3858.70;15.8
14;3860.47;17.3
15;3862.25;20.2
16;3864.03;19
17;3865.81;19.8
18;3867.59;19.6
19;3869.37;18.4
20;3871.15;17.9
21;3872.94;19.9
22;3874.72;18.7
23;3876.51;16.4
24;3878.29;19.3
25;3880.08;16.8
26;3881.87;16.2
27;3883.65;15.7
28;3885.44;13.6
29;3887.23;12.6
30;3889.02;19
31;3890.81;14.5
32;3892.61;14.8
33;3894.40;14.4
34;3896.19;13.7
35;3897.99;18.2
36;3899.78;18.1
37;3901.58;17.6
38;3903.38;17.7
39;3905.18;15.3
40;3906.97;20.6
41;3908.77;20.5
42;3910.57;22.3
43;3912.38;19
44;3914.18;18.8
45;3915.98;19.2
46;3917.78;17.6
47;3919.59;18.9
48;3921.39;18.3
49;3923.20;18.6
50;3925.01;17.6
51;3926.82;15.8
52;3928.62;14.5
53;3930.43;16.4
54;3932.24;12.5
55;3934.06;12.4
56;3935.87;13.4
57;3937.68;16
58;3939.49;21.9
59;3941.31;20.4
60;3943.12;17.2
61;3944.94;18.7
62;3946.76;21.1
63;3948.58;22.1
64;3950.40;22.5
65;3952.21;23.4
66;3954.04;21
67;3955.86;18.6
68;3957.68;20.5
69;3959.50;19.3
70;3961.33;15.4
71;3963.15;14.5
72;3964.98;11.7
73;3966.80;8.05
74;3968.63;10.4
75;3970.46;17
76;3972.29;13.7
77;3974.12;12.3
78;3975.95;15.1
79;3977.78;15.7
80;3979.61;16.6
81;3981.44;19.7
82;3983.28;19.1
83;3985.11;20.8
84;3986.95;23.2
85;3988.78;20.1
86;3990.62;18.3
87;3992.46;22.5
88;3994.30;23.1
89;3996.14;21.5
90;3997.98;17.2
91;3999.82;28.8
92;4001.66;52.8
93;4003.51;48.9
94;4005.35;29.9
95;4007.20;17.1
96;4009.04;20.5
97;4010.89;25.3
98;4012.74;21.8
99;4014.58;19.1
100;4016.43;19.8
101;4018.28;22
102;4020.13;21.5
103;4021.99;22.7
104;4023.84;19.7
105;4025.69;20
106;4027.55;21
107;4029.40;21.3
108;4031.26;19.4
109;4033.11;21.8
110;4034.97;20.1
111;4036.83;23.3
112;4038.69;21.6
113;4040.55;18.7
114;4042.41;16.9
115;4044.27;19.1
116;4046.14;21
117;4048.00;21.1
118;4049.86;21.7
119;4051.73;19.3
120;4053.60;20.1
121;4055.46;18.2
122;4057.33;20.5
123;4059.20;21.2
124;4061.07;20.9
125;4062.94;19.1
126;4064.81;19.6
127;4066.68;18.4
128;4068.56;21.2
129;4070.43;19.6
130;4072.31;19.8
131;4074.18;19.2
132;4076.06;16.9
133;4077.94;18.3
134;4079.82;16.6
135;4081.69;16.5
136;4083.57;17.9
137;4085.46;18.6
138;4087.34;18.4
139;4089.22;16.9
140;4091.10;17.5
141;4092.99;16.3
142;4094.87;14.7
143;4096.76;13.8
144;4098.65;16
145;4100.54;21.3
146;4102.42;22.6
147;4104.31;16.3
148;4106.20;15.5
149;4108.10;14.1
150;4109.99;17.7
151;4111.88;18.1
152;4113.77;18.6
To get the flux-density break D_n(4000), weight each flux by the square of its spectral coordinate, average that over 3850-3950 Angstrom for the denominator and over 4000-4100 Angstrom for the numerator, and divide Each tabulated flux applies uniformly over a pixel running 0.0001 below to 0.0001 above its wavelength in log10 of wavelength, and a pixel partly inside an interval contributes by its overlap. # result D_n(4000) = 1.26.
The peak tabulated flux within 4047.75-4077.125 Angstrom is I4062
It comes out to 21.7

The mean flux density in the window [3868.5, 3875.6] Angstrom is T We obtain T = 18.7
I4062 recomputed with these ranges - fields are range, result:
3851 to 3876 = 21.2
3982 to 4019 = 52.8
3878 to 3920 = 22.3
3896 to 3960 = 23.4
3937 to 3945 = 21.9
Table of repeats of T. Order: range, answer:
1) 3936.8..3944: 18.9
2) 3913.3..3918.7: 18.5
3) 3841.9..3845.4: 15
